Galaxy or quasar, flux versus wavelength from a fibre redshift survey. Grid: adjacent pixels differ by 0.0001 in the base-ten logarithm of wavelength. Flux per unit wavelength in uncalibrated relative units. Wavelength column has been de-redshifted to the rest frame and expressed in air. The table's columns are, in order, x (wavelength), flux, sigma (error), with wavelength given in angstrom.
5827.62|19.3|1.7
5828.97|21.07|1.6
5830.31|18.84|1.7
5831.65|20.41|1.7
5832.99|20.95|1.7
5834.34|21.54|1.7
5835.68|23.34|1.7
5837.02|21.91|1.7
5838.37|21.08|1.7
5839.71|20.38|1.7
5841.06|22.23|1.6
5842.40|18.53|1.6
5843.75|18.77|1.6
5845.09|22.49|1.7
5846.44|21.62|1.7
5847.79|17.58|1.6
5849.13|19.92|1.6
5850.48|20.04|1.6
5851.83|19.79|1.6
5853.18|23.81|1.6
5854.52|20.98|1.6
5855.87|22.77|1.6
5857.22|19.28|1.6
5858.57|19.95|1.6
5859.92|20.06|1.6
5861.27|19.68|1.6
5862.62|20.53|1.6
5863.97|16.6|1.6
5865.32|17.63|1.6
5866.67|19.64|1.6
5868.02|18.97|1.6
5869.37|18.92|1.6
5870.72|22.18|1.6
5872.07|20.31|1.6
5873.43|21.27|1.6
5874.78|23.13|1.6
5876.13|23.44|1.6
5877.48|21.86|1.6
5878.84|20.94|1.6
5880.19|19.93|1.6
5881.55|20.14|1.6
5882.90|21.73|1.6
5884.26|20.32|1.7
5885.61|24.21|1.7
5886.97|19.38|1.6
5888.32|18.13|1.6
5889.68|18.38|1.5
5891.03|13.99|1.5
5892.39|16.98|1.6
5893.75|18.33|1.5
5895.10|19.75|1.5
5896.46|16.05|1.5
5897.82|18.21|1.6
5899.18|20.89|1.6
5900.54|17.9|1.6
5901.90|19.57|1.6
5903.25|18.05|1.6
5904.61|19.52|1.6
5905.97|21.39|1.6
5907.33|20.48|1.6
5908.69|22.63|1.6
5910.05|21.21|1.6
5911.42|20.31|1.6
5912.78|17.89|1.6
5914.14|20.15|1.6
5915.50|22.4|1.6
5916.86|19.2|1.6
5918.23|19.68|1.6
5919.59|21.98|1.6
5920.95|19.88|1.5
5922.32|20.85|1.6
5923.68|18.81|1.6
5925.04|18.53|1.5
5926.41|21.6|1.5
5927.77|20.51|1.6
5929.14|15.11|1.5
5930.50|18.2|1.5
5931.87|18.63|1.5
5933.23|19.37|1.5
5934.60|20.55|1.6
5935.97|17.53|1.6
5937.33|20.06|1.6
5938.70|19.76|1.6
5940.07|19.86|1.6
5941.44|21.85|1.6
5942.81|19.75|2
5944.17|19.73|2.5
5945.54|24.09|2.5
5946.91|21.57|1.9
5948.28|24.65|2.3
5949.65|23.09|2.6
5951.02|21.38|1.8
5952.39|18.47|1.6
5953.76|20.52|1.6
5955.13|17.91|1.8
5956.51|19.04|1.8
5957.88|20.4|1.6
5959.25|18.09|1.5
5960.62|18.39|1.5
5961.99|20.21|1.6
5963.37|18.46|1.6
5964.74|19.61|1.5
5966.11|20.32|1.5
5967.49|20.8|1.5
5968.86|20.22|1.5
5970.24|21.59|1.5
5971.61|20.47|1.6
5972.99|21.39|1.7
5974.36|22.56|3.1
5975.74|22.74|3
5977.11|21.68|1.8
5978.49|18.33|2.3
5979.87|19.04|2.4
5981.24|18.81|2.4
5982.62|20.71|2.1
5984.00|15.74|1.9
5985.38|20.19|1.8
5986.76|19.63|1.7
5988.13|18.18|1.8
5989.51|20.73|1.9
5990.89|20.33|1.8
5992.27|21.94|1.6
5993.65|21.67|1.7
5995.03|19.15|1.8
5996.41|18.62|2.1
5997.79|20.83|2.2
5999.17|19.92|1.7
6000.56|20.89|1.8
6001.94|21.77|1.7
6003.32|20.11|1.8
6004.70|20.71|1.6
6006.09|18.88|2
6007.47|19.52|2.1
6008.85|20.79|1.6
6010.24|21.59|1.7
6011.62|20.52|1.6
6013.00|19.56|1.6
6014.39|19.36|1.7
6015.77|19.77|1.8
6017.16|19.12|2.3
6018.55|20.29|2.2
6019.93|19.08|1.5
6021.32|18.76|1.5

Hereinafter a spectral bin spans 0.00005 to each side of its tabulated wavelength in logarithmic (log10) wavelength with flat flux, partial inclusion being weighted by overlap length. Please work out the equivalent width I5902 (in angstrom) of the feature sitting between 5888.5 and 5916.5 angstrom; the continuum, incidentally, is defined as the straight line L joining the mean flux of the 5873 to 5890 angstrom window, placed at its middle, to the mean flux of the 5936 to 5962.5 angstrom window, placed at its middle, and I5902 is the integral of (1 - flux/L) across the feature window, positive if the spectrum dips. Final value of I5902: 2.2 angstrom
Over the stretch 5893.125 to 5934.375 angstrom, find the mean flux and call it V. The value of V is 19.6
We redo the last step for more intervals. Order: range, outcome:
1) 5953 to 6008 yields 20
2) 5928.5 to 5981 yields 20.1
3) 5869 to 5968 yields 20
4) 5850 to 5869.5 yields 19.9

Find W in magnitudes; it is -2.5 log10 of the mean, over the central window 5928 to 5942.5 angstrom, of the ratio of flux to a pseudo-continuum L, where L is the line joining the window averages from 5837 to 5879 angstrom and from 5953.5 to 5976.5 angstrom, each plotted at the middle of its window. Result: 0.06 mag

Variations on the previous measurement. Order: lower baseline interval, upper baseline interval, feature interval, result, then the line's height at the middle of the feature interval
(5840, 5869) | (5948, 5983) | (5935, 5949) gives -0.03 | 20.2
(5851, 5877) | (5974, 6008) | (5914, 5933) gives 0.03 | 20.3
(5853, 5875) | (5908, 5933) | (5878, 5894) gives 0.04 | 20.1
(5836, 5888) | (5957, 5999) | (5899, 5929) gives 0.02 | 20.3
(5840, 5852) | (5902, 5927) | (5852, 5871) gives 0.01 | 20.1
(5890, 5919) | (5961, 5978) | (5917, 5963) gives 0.01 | 20.1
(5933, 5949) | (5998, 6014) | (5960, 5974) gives 0.02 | 20.6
